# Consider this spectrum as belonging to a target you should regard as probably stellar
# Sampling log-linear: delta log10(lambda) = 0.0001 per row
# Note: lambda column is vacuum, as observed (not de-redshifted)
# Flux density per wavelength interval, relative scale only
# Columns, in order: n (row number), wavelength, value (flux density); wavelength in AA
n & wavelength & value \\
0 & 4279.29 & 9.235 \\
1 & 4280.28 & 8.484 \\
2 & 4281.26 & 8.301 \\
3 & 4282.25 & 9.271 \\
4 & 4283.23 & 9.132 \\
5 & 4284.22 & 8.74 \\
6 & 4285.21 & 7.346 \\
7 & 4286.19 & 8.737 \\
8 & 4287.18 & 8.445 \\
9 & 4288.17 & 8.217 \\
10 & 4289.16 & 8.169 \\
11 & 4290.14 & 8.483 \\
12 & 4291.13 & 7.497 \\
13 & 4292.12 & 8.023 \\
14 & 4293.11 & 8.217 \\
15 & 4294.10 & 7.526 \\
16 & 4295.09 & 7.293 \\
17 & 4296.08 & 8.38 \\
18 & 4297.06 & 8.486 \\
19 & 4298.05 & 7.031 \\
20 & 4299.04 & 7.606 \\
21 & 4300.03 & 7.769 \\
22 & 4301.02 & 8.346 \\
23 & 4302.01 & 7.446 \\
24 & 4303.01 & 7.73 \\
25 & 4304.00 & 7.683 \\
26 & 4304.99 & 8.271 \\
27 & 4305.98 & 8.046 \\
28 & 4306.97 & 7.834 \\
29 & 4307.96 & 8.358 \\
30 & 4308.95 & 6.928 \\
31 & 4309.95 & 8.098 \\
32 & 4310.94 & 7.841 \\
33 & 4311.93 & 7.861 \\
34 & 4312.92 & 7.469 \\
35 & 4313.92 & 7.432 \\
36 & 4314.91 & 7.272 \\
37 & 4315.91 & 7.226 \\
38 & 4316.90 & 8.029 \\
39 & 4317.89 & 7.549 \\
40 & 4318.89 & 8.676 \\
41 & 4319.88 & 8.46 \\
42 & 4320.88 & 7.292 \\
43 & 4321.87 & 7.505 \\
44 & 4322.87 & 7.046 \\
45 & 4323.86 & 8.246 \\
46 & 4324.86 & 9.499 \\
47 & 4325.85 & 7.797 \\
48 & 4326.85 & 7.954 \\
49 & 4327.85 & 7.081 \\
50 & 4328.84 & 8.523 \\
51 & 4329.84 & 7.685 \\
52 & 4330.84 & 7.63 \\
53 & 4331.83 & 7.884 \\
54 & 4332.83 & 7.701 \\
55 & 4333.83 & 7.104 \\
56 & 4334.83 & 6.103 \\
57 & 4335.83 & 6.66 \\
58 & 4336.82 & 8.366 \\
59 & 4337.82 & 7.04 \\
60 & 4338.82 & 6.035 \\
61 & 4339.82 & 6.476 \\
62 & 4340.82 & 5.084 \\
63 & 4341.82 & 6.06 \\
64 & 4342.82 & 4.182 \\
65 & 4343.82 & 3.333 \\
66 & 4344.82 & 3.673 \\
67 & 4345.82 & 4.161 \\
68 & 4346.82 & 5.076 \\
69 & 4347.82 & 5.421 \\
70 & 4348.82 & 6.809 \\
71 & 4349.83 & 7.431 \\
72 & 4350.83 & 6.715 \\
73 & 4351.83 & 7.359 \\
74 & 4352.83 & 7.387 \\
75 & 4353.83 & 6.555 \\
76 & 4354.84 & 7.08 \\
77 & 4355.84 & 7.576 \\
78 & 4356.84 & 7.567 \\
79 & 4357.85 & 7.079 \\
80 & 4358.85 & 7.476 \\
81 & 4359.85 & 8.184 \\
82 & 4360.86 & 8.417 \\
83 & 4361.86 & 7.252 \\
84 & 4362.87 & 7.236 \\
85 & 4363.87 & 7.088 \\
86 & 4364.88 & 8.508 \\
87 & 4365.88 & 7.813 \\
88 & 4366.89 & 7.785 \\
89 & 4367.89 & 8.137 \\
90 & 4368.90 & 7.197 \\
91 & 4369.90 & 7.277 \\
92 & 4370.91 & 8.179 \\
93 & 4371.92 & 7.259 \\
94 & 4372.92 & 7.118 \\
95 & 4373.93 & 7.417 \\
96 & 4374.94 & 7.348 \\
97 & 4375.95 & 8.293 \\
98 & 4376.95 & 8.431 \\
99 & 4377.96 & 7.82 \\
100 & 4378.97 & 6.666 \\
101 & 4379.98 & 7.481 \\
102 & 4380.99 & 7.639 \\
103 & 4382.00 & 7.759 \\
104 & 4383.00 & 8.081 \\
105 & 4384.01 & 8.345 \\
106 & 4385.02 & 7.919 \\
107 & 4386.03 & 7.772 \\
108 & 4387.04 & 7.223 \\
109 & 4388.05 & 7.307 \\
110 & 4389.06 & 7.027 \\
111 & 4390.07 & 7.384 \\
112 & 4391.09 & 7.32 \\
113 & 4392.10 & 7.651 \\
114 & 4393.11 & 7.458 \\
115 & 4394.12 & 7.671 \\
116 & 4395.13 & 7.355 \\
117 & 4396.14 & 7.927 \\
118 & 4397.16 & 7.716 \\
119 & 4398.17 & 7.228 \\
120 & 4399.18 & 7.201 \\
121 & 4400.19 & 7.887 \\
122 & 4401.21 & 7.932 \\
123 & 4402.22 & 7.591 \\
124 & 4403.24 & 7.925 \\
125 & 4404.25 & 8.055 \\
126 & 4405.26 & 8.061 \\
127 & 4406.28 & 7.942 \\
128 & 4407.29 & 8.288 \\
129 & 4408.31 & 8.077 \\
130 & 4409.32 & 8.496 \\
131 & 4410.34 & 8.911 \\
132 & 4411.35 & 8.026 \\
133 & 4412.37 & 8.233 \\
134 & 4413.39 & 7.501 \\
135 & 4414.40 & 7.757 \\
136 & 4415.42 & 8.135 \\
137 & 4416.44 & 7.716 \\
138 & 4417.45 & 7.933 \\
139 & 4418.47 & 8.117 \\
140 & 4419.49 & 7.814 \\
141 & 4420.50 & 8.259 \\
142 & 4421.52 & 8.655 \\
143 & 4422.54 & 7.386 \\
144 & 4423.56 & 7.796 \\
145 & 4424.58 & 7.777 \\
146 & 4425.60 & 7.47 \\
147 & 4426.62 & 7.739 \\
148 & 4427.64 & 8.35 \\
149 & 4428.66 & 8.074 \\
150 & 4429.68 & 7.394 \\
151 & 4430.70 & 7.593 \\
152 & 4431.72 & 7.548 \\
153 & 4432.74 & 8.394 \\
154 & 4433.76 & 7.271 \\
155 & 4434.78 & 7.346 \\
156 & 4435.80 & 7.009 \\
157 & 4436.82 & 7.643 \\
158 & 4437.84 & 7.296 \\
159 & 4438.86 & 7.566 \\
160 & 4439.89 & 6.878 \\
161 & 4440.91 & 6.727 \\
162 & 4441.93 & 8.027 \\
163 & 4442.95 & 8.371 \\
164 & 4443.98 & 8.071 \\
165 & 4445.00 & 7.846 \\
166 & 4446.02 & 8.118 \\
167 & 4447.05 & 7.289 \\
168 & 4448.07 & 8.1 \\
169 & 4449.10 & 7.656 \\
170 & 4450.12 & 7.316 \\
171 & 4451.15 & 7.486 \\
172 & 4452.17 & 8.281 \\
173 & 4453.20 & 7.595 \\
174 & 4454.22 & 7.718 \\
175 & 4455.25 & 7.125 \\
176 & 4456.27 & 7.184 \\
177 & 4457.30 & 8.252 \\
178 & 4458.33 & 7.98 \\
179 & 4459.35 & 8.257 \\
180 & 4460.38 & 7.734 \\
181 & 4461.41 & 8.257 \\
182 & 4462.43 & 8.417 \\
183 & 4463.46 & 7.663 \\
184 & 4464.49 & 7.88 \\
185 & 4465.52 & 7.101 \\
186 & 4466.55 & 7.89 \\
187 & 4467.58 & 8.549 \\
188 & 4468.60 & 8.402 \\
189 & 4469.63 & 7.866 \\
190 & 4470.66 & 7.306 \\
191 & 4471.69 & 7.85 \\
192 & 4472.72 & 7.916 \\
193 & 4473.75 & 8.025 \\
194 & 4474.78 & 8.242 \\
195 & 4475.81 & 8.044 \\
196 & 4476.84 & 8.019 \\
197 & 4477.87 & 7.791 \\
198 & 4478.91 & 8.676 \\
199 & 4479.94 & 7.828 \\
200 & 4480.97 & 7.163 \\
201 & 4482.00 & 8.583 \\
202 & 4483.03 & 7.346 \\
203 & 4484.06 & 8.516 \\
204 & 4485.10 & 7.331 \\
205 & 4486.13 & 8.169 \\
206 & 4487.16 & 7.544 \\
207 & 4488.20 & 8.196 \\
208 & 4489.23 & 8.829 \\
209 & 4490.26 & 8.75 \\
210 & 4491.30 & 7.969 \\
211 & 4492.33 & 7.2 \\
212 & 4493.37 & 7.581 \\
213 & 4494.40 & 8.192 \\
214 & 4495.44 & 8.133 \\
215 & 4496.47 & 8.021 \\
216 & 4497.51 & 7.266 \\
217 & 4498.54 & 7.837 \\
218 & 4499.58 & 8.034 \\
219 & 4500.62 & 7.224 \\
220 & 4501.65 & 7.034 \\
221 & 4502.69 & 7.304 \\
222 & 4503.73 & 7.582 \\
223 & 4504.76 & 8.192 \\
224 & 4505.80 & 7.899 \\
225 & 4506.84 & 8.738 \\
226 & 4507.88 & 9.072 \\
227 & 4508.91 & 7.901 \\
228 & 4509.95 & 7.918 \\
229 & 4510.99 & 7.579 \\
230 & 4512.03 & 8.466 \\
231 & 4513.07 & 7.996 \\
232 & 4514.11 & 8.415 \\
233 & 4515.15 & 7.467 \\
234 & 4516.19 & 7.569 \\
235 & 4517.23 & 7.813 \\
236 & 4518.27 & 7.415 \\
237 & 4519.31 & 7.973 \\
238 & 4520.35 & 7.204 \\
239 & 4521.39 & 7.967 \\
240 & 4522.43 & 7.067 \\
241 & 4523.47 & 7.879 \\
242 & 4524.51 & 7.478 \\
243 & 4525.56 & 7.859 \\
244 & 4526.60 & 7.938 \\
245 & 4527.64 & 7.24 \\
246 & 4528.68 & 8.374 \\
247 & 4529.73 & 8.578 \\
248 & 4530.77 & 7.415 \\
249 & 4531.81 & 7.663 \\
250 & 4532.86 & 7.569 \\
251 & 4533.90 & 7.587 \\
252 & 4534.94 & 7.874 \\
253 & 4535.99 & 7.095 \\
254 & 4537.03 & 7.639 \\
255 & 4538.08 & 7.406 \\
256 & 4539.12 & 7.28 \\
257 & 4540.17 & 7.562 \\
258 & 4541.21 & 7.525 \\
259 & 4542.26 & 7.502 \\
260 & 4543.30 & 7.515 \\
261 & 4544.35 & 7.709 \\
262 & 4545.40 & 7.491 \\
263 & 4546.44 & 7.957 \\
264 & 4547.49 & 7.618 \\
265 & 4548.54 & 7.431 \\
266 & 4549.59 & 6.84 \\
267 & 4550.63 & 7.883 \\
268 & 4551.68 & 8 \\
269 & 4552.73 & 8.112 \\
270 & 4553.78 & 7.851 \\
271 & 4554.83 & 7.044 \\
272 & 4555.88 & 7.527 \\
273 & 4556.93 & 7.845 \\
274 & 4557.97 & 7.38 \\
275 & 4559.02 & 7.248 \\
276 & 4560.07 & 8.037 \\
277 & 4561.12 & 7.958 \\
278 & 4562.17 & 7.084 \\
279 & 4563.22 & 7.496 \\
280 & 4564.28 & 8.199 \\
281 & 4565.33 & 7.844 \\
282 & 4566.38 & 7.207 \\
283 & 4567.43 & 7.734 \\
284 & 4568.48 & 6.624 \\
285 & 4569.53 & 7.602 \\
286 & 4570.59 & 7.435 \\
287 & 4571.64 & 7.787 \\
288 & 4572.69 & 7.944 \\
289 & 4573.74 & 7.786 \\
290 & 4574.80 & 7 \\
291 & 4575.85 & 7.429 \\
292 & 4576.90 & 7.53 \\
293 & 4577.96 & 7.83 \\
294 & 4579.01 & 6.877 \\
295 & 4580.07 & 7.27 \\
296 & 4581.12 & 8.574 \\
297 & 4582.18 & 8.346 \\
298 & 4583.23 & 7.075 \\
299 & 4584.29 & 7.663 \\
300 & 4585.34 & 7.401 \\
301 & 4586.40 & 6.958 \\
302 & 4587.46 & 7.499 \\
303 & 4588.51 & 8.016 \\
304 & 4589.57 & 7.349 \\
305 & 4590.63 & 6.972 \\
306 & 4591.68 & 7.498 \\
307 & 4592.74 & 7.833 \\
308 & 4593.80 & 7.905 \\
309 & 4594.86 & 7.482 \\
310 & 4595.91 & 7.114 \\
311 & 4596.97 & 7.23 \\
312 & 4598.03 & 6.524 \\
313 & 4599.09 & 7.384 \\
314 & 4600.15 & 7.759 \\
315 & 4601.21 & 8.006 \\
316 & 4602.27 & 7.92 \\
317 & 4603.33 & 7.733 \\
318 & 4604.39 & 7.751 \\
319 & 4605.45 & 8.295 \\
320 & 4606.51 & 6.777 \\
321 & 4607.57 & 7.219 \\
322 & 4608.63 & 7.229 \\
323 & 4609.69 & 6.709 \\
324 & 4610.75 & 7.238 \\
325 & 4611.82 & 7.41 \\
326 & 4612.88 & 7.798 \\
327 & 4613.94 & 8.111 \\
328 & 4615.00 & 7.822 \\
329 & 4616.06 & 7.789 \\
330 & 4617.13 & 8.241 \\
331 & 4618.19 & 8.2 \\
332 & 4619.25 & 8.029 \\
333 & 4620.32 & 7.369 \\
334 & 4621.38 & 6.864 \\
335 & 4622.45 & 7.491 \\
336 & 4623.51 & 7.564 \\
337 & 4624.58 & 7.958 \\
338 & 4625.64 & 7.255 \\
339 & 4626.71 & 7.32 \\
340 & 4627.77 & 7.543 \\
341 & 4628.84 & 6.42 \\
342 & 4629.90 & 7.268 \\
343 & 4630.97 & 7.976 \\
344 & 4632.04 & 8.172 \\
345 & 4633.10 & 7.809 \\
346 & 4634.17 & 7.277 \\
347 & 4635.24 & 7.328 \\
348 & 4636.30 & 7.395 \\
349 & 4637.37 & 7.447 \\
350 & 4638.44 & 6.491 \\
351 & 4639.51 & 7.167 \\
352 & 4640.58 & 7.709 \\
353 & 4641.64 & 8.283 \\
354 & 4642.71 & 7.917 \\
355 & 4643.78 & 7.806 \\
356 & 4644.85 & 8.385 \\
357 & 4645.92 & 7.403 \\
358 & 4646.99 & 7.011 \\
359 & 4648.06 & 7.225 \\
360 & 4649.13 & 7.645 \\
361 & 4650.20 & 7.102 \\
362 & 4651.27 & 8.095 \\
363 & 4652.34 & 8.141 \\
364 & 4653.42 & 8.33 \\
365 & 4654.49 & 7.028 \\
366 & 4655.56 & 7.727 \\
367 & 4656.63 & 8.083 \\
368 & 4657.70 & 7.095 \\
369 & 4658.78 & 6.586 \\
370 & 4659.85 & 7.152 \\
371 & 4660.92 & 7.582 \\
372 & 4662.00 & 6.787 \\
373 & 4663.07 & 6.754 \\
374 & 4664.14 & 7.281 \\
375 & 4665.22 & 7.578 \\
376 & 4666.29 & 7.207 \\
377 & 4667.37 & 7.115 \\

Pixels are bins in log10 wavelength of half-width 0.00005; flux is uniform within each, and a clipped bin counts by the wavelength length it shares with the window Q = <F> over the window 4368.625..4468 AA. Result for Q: 7.75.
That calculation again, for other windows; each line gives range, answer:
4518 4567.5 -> 7.63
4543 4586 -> 7.59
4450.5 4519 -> 7.9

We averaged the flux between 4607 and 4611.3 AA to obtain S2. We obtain 7.09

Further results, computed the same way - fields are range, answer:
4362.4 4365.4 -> 7.63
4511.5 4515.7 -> 8.07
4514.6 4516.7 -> 7.53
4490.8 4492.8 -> 7.61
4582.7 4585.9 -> 7.38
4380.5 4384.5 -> 7.97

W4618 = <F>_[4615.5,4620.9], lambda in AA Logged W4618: 7.92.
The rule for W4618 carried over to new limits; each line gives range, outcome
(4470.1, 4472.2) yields 7.58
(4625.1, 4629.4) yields 7.15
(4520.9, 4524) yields 7.64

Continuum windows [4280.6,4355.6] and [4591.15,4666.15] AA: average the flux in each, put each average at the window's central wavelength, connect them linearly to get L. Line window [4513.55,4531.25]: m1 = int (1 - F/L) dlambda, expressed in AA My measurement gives -0.6 AA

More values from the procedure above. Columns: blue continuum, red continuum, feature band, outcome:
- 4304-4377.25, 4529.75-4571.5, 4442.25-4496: -3.4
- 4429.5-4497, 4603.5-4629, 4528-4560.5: 0.2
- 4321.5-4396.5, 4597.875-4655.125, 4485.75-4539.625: -2.9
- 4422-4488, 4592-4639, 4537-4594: 0.2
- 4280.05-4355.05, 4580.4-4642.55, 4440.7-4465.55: -1.1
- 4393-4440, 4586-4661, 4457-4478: -0.6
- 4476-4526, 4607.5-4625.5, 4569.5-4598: 0.6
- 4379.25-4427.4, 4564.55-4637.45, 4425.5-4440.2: 0.3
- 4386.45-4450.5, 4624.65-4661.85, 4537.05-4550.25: 0.2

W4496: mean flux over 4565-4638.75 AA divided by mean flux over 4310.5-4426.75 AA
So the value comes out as 1.01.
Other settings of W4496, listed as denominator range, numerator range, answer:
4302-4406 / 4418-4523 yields 1.06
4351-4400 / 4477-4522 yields 1.04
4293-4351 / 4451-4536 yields 1.09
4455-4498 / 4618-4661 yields 0.95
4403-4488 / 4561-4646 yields 0.96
